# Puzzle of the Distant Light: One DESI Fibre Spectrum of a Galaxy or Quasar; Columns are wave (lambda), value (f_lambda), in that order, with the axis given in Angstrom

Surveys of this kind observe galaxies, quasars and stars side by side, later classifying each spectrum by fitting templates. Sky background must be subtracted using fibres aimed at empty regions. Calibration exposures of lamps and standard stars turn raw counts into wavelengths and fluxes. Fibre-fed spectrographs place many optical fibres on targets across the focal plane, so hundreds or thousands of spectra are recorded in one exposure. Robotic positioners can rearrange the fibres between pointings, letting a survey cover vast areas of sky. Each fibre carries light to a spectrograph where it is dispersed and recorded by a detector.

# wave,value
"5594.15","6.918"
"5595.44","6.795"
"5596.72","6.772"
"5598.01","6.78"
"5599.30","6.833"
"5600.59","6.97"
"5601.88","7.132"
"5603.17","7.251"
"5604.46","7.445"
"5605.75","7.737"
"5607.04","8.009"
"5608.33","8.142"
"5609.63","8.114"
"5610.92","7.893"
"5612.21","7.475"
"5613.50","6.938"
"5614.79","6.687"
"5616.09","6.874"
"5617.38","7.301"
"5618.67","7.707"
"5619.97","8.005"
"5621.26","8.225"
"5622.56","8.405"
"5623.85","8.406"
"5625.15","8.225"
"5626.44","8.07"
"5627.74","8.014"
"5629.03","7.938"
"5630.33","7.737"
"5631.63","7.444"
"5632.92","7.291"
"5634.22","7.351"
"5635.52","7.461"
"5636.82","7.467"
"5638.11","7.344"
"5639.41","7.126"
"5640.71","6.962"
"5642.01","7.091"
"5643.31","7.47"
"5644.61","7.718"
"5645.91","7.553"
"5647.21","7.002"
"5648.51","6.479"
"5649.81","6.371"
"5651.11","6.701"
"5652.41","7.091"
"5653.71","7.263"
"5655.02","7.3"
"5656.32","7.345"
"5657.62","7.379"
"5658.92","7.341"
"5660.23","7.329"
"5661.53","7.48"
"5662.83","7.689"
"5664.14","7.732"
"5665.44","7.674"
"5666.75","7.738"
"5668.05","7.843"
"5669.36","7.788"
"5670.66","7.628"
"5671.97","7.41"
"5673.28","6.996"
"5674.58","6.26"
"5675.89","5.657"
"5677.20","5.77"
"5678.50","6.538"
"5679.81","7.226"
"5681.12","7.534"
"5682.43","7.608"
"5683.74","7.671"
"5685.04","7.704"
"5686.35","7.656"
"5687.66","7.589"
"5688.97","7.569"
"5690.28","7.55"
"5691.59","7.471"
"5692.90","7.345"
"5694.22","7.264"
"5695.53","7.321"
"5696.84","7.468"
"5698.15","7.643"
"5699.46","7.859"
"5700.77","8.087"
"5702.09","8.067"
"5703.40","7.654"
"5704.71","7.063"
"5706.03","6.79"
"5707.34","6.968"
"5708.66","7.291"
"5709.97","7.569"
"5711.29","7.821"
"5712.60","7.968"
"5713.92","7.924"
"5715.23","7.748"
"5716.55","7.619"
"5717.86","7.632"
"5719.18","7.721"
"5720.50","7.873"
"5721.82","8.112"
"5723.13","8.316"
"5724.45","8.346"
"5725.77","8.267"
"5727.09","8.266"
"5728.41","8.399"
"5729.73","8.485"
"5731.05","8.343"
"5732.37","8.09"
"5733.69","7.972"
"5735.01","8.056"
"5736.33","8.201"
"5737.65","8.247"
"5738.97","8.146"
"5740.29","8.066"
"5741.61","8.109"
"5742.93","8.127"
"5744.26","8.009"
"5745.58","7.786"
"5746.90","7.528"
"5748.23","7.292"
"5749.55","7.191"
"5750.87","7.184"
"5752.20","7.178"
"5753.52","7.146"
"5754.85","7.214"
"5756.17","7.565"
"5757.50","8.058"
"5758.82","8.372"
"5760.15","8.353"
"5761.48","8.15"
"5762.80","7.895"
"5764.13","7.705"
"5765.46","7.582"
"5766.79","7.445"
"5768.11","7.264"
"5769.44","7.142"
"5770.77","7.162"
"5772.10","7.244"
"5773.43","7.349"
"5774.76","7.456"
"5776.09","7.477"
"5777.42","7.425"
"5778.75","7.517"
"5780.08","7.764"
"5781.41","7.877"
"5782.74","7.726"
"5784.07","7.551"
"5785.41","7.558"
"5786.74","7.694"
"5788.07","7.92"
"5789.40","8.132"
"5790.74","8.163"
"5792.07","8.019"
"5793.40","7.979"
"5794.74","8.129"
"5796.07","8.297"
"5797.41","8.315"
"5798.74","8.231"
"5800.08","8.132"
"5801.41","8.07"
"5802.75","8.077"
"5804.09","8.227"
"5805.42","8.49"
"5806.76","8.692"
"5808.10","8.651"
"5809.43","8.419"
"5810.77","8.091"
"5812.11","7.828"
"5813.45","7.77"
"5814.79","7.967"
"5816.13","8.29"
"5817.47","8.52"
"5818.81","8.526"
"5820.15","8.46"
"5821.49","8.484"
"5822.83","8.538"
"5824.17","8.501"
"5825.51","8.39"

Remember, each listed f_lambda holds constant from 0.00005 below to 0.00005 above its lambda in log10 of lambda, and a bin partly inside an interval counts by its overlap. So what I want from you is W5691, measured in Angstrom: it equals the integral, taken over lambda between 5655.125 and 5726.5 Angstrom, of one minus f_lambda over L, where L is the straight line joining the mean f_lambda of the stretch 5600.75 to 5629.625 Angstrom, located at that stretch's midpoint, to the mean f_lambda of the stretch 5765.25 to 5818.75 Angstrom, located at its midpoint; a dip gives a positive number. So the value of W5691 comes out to 2.7 Angstrom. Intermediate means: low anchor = 7.71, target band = 7.5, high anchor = 7.9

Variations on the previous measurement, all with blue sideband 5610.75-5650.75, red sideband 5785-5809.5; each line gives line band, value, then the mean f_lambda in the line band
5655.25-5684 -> 1.45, 7.25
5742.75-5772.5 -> 1.56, 7.58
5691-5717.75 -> 0.80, 7.55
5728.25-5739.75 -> -0.44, 8.21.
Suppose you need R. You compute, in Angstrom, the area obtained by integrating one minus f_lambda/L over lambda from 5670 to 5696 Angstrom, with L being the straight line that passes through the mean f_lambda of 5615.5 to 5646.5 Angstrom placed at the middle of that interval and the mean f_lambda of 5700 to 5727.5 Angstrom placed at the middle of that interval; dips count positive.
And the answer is 1.78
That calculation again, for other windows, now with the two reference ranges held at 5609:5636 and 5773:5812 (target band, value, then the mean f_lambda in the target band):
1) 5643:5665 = 1.4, 7.25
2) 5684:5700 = 0.6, 7.54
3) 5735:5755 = 0.5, 7.72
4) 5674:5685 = 1.3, 6.84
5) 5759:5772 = 0.5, 7.64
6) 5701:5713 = 0.6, 7.47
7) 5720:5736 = -0.7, 8.21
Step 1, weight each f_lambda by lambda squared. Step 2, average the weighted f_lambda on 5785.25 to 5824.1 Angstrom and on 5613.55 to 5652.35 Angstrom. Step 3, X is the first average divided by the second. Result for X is 1.17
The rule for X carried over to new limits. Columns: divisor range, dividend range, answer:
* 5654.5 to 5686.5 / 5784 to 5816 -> 1.16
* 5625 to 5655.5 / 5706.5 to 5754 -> 1.11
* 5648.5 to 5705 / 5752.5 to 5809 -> 1.11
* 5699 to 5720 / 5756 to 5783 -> 1.03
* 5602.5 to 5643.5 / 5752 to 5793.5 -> 1.06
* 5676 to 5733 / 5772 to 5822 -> 1.08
